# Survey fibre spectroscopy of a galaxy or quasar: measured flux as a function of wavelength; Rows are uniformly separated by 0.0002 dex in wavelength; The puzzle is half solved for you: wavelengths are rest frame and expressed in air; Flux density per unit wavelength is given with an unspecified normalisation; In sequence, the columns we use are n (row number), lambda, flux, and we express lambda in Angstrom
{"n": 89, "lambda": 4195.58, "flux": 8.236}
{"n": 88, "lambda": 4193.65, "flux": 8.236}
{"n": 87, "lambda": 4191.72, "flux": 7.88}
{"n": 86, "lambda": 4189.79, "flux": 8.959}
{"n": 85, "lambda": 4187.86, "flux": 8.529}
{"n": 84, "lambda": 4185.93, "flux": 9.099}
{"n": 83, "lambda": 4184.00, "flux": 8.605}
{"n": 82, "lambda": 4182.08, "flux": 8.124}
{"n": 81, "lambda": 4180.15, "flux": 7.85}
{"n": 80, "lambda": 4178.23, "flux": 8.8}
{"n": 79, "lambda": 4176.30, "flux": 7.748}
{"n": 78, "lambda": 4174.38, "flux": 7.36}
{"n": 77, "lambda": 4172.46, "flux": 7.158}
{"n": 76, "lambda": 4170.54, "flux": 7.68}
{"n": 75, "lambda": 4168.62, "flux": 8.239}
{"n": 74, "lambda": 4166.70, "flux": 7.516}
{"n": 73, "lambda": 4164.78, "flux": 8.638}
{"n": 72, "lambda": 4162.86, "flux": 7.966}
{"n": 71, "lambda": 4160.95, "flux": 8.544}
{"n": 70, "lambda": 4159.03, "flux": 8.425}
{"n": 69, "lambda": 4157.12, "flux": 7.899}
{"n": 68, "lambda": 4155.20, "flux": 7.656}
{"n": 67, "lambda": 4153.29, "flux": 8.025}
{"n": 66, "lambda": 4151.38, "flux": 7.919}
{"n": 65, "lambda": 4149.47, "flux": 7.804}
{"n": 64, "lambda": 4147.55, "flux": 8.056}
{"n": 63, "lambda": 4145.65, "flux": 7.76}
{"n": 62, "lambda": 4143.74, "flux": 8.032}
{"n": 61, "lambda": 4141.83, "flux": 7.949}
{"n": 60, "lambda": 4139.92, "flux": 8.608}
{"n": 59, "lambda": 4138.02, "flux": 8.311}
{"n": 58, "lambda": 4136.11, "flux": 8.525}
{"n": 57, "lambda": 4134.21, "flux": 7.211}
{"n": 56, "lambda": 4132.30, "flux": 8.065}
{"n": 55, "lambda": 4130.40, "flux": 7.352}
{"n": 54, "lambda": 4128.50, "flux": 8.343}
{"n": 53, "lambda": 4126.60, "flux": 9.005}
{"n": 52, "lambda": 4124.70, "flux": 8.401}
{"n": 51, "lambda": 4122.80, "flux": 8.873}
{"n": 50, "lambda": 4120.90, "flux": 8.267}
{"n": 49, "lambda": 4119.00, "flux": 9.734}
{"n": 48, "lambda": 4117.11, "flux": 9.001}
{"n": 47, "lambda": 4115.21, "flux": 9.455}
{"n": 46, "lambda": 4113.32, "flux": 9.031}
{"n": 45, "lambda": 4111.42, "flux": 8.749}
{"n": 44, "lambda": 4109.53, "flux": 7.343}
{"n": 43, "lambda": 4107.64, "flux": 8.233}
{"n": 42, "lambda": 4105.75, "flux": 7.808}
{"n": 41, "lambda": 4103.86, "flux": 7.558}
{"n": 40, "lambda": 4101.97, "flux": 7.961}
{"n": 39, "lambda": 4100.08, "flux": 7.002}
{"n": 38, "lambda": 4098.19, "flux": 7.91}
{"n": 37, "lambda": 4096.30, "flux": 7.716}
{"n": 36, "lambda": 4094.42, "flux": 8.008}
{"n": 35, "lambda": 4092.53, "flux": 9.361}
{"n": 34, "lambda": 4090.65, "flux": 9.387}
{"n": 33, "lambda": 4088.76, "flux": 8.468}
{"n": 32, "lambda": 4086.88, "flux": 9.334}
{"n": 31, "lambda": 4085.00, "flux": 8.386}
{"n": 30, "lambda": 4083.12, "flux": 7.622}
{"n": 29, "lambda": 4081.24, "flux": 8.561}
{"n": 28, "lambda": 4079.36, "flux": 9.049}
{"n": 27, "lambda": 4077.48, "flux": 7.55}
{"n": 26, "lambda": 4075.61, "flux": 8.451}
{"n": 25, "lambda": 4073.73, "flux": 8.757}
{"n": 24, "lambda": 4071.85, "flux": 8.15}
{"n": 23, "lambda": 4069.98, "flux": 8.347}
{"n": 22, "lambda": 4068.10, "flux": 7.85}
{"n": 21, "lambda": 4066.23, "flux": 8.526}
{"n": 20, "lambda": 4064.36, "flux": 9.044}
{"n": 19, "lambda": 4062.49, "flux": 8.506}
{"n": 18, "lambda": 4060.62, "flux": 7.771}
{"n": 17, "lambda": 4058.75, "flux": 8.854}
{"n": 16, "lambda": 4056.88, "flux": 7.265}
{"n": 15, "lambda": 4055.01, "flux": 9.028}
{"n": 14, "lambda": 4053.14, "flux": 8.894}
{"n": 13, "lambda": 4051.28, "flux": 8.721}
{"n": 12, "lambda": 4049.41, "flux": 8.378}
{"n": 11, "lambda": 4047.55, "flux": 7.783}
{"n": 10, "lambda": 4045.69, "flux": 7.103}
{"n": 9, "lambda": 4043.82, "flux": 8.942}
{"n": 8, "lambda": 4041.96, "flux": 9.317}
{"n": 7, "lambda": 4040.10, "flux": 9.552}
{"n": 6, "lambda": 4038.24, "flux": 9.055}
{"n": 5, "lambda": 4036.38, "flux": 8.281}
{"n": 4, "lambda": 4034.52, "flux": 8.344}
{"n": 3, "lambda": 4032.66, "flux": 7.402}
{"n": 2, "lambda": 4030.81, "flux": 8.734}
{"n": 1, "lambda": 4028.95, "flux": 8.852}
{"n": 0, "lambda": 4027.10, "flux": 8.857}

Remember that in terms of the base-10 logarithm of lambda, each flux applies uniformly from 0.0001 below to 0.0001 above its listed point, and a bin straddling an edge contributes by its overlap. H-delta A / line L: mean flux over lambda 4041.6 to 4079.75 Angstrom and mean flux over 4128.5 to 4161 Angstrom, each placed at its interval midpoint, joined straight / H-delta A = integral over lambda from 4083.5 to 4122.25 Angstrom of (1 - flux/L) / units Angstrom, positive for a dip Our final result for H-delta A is -1.2 Angstrom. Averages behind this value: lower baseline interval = 8.37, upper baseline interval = 8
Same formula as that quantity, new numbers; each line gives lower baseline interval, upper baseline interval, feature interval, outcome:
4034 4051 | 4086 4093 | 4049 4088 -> 1.9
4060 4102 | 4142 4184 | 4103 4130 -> -1.2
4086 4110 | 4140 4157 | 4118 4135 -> -0.7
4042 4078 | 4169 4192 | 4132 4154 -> 0.5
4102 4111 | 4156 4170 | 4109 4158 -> -1.9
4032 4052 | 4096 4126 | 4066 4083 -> 0.2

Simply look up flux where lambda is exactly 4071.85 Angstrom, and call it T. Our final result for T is 8.15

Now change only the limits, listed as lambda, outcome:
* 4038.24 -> 9.055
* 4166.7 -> 7.516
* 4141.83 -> 7.949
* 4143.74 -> 8.032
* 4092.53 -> 9.361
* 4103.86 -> 7.558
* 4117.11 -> 9.001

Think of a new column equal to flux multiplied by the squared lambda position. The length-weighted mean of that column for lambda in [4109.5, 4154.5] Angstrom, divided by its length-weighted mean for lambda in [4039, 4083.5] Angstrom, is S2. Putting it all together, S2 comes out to 1.02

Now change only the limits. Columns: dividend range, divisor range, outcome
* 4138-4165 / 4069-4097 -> 0.99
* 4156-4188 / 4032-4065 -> 1.02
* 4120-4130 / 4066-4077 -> 1.05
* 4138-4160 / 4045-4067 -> 1.01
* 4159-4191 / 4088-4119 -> 1.01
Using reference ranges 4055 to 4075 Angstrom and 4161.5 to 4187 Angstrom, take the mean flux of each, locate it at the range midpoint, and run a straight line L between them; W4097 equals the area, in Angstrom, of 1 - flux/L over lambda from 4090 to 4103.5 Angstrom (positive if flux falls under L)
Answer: 0.2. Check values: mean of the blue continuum 8.34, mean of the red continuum 8.07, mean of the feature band 8.14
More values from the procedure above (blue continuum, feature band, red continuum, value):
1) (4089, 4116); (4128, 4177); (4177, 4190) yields 2.7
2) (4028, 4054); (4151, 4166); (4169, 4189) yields 0.1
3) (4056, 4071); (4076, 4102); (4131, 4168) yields -0.4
